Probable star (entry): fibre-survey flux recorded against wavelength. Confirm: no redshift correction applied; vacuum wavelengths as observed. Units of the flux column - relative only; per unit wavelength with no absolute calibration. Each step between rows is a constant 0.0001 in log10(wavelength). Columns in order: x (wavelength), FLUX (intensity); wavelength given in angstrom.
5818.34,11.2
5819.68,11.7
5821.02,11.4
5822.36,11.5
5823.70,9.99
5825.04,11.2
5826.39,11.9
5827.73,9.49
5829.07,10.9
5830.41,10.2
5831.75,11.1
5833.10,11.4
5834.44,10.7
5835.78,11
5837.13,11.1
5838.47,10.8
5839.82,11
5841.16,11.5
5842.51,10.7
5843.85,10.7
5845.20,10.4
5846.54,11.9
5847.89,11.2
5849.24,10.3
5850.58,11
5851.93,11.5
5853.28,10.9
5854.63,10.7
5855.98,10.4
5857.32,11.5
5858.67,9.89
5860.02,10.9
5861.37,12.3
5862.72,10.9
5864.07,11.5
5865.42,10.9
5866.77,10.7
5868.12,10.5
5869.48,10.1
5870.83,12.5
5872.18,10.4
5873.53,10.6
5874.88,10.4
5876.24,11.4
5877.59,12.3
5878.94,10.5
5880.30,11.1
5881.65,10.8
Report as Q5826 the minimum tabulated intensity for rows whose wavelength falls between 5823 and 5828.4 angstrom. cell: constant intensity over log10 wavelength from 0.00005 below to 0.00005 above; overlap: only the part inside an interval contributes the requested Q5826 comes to 9.49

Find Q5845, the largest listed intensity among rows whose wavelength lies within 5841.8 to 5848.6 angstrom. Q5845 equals 11.9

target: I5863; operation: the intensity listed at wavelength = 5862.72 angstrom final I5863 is 10.9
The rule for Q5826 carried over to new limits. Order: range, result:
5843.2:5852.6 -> 10.3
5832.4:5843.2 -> 10.7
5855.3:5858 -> 10.4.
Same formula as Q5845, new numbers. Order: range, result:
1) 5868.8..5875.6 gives 12.5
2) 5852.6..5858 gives 11.5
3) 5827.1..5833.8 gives 11.4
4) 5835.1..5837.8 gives 11.1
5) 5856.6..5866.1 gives 12.3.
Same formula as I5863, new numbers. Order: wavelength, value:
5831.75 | 11.1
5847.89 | 11.2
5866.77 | 10.7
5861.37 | 12.3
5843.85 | 10.7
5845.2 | 10.4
